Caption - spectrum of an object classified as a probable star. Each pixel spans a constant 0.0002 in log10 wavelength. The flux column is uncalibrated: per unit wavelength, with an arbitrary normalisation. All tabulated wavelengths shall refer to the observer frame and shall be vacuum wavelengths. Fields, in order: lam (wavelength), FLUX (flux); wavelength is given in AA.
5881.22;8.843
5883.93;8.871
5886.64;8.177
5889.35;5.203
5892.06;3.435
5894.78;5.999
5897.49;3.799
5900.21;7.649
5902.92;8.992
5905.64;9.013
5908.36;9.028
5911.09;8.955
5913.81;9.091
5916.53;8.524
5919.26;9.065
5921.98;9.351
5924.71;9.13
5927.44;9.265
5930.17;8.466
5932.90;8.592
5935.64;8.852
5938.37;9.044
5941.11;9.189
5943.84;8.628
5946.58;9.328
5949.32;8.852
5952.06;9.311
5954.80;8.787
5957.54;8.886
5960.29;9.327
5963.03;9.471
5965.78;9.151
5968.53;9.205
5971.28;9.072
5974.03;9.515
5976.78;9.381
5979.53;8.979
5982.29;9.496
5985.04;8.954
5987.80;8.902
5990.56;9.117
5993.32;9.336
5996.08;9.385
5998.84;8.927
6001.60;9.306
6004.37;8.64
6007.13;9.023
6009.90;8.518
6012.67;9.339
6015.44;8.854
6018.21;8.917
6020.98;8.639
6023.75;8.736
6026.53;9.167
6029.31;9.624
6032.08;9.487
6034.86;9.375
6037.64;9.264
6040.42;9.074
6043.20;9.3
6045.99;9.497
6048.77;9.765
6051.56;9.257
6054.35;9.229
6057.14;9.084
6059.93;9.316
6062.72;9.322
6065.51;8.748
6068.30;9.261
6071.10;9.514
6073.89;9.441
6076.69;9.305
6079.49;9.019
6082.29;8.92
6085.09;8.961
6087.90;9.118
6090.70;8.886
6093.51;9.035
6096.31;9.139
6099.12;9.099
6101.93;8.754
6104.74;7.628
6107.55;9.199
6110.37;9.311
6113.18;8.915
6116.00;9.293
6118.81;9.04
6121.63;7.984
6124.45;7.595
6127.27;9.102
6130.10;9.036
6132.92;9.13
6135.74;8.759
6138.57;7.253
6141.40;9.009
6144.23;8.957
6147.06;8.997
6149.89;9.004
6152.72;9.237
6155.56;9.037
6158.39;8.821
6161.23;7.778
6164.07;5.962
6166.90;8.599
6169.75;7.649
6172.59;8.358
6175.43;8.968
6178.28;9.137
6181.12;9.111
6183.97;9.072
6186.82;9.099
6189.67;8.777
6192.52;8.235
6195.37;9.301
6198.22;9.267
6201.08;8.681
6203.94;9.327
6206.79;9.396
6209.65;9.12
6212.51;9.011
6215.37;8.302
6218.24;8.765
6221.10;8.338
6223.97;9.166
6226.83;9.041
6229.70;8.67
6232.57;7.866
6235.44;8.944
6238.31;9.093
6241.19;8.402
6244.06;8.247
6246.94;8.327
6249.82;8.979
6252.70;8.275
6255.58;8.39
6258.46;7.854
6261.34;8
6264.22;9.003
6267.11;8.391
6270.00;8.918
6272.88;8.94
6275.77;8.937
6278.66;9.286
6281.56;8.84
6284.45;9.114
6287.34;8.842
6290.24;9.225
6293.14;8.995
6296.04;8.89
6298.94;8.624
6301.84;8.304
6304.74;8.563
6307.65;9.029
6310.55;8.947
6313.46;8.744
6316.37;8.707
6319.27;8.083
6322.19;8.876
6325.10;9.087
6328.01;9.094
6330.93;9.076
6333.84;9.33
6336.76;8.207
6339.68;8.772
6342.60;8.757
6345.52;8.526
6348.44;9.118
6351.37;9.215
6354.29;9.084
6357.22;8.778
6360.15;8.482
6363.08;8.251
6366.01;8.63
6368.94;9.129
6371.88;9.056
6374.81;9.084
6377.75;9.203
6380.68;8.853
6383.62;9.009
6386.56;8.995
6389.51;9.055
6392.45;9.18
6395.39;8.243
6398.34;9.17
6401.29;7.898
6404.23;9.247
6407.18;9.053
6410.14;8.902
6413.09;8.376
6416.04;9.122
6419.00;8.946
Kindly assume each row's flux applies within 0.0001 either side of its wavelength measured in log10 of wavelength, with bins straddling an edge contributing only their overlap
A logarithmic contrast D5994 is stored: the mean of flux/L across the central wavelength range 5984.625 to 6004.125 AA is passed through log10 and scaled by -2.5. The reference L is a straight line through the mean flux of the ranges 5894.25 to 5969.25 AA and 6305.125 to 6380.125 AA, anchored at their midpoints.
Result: -0.05 mag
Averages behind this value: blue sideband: 8.7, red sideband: 8.85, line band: 9.11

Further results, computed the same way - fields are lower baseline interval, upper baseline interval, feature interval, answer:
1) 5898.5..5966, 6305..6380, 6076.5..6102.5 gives -0.01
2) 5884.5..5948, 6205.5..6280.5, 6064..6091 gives -0.09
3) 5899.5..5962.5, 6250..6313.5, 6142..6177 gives 0.04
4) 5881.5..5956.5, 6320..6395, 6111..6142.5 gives -0.01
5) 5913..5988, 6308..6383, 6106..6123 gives 0.00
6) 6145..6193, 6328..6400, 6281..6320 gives 0.00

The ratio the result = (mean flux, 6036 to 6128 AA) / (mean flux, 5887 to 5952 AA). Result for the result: 1.11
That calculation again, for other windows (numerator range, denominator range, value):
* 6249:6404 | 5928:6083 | 0.96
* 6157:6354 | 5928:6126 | 0.96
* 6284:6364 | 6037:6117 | 0.97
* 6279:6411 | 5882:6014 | 1.02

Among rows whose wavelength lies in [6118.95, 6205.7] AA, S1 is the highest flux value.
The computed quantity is 9.327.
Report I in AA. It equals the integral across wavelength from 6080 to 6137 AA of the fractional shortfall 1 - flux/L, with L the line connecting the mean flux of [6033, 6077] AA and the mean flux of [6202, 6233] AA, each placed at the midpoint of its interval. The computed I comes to 1.9 AA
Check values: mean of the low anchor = 9.3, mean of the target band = 8.85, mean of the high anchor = 8.85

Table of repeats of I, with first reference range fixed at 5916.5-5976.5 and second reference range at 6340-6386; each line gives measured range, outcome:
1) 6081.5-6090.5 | 0.0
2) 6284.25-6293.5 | -0.1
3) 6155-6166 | 1.4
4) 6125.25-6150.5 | 0.6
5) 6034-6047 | -0.4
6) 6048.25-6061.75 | -0.4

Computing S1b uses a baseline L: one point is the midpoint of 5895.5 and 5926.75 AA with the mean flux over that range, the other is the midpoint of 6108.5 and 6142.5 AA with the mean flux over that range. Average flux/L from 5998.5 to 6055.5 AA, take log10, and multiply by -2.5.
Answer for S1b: -0.07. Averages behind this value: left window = 8.39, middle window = 9.14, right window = 8.7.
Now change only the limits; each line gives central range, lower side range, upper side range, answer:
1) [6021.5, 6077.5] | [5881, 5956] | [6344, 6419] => -0.10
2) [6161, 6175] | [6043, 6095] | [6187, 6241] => 0.16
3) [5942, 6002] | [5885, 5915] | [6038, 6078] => -0.12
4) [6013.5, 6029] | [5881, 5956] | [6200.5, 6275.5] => -0.07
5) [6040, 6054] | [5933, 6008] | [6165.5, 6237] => -0.04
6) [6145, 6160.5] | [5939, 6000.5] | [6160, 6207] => -0.03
